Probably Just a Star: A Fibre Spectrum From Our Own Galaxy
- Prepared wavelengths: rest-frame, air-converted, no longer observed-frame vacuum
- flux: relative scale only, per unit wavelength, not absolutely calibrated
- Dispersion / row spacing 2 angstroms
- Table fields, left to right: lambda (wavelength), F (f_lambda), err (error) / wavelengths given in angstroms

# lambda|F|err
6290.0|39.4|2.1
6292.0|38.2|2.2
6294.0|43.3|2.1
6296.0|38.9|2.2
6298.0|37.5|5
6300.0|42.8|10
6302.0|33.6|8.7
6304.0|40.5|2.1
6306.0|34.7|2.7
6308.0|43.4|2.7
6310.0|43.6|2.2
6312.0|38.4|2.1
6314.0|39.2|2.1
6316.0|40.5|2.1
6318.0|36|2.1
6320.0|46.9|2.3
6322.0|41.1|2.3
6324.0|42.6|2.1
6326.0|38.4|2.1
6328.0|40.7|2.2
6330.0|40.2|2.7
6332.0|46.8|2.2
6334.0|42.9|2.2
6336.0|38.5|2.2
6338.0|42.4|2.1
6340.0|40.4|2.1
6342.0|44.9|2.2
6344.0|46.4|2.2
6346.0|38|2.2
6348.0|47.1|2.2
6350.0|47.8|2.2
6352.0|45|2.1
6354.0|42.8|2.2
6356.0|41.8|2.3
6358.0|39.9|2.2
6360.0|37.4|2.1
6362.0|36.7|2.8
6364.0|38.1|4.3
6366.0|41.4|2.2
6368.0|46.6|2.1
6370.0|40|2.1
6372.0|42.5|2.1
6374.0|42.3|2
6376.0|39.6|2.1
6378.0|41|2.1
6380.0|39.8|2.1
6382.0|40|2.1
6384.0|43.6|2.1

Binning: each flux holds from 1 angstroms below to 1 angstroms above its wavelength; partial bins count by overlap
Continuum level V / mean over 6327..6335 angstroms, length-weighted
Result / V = 42.7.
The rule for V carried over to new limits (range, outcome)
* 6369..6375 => 41.6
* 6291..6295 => 40.8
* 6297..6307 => 37.8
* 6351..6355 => 43.9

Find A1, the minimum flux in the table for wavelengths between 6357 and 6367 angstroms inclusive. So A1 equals 36.7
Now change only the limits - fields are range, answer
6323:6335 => 38.4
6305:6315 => 34.7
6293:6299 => 37.5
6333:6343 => 38.5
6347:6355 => 42.8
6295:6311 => 33.6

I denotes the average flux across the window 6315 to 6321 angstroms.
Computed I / 41.1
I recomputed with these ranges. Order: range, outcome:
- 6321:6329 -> 40.7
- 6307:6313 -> 41.8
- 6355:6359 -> 40.8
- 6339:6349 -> 43.4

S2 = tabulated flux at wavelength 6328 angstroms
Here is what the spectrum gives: 40.7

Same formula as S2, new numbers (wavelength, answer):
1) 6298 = 37.5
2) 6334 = 42.9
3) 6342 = 44.9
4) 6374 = 42.3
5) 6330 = 40.2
